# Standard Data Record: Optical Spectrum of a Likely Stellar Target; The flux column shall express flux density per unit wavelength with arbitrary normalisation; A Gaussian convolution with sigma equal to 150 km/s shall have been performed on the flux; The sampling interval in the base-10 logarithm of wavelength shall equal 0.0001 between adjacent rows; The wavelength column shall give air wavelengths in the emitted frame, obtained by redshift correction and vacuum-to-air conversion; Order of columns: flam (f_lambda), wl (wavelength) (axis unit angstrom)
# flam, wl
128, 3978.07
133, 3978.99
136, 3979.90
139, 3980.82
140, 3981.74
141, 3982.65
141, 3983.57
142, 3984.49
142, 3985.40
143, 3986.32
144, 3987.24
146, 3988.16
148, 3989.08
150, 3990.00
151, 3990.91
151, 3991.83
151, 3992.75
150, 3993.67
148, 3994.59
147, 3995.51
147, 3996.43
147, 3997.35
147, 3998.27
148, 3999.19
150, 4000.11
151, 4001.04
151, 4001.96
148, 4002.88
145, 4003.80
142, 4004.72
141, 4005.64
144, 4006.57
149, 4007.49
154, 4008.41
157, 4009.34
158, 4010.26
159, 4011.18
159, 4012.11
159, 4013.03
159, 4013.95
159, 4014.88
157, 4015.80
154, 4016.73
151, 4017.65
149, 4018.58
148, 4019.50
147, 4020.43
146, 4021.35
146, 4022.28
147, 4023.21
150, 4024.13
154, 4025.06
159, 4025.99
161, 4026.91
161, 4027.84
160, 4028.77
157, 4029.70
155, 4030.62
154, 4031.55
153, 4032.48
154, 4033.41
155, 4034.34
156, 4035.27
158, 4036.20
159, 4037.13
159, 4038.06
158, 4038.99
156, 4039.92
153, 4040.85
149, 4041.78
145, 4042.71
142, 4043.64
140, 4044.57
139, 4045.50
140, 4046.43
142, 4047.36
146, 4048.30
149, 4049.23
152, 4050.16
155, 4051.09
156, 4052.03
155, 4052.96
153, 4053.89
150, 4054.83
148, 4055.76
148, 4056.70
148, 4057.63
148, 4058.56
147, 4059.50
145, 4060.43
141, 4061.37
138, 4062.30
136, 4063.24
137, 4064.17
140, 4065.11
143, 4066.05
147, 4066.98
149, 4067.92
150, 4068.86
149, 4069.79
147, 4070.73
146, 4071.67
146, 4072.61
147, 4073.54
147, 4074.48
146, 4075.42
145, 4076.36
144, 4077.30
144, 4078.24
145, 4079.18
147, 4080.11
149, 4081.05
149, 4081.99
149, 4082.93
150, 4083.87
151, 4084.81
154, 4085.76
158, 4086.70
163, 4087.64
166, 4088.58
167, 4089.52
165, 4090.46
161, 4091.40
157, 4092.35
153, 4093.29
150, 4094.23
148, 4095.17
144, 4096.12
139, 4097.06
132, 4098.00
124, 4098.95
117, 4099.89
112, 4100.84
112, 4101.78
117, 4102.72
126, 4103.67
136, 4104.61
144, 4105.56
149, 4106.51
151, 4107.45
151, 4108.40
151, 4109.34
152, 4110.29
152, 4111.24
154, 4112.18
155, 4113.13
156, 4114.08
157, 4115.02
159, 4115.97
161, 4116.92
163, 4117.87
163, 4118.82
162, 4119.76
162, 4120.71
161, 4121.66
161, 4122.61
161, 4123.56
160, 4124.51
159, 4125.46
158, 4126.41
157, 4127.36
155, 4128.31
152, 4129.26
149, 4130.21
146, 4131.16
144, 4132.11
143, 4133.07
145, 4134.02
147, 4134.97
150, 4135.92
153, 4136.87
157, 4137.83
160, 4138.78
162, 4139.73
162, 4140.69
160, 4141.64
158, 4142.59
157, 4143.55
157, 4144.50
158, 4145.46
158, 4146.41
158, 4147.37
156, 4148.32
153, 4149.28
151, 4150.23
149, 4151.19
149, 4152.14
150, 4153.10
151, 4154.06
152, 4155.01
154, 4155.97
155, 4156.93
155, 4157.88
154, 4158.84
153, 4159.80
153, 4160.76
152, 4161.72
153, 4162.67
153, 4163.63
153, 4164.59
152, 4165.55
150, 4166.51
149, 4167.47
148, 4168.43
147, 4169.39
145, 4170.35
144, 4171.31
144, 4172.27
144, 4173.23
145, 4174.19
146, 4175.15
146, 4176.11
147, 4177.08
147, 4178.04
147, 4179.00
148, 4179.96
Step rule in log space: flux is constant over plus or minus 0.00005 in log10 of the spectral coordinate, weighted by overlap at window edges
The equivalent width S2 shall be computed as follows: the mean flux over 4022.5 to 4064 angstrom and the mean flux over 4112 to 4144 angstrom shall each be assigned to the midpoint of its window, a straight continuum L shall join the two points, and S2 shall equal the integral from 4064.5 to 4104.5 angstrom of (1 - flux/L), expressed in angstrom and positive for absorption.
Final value 2.2 angstrom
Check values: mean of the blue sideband 151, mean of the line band 145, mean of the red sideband 156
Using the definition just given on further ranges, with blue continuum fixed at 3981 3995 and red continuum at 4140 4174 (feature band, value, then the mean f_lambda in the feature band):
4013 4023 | -0.3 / 152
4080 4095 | -0.6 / 156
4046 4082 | 0.6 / 146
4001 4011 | -0.2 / 149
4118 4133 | -0.5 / 156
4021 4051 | -0.8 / 152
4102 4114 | 0.5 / 144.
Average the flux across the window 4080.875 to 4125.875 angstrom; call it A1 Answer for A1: 150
